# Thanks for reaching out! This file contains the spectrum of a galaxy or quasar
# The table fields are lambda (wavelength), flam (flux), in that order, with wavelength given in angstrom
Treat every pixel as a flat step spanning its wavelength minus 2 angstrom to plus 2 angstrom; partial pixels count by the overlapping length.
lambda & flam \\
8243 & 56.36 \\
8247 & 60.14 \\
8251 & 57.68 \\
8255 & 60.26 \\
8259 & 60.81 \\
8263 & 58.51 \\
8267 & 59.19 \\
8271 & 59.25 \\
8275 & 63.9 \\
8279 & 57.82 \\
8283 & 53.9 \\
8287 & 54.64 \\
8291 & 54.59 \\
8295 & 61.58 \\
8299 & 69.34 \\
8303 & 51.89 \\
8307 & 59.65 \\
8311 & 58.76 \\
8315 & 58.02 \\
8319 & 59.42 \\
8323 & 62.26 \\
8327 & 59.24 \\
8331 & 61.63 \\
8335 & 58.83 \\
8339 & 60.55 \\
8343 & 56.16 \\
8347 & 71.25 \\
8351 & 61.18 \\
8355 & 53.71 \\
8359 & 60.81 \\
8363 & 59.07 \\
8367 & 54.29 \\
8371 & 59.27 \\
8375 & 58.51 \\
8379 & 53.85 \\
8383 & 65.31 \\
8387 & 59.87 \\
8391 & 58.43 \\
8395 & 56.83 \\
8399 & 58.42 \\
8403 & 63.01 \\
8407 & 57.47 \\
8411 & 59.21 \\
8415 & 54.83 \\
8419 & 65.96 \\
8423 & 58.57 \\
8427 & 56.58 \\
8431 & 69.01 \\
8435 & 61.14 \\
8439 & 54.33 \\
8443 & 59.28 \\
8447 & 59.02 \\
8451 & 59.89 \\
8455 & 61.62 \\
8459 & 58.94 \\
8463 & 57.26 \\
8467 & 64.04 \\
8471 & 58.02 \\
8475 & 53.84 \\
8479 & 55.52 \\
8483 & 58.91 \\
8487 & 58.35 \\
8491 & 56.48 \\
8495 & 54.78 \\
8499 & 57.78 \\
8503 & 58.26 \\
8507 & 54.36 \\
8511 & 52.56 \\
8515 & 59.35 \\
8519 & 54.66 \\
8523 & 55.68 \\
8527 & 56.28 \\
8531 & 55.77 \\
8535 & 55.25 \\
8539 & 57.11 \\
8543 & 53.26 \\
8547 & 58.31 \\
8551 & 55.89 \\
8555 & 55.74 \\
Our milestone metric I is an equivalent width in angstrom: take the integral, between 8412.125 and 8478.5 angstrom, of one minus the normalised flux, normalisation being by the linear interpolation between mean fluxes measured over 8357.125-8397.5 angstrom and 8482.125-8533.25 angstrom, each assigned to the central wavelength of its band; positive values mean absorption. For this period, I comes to -2.31 angstrom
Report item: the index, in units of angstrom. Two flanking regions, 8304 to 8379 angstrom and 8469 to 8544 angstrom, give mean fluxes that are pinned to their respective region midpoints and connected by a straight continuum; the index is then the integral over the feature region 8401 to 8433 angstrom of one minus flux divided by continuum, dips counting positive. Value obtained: -1.5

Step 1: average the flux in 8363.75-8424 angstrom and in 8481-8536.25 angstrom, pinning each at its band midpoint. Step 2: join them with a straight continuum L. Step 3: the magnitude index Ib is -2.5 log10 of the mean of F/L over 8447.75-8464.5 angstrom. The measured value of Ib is -0.04 mag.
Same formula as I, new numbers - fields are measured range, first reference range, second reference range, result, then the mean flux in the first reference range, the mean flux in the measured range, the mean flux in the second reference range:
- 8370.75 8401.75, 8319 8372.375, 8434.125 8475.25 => 0.3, 59.9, 58.9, 59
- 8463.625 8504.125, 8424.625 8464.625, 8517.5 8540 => 0.2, 59.7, 57.6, 55.8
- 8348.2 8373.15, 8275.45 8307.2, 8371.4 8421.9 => 0.2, 58.1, 58.5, 59.3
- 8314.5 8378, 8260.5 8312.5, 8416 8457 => -0.2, 58.7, 59.6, 60.4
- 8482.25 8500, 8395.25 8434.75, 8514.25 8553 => 0.1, 60.2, 57.1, 56.1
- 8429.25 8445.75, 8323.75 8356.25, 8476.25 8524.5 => -0.8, 60.5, 60.7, 56.4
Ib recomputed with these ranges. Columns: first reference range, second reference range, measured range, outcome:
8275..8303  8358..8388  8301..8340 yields -0.01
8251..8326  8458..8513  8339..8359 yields -0.04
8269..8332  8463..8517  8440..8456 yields -0.04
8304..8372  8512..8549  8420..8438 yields -0.06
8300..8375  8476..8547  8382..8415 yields -0.02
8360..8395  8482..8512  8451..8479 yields -0.03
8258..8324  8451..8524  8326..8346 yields -0.02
